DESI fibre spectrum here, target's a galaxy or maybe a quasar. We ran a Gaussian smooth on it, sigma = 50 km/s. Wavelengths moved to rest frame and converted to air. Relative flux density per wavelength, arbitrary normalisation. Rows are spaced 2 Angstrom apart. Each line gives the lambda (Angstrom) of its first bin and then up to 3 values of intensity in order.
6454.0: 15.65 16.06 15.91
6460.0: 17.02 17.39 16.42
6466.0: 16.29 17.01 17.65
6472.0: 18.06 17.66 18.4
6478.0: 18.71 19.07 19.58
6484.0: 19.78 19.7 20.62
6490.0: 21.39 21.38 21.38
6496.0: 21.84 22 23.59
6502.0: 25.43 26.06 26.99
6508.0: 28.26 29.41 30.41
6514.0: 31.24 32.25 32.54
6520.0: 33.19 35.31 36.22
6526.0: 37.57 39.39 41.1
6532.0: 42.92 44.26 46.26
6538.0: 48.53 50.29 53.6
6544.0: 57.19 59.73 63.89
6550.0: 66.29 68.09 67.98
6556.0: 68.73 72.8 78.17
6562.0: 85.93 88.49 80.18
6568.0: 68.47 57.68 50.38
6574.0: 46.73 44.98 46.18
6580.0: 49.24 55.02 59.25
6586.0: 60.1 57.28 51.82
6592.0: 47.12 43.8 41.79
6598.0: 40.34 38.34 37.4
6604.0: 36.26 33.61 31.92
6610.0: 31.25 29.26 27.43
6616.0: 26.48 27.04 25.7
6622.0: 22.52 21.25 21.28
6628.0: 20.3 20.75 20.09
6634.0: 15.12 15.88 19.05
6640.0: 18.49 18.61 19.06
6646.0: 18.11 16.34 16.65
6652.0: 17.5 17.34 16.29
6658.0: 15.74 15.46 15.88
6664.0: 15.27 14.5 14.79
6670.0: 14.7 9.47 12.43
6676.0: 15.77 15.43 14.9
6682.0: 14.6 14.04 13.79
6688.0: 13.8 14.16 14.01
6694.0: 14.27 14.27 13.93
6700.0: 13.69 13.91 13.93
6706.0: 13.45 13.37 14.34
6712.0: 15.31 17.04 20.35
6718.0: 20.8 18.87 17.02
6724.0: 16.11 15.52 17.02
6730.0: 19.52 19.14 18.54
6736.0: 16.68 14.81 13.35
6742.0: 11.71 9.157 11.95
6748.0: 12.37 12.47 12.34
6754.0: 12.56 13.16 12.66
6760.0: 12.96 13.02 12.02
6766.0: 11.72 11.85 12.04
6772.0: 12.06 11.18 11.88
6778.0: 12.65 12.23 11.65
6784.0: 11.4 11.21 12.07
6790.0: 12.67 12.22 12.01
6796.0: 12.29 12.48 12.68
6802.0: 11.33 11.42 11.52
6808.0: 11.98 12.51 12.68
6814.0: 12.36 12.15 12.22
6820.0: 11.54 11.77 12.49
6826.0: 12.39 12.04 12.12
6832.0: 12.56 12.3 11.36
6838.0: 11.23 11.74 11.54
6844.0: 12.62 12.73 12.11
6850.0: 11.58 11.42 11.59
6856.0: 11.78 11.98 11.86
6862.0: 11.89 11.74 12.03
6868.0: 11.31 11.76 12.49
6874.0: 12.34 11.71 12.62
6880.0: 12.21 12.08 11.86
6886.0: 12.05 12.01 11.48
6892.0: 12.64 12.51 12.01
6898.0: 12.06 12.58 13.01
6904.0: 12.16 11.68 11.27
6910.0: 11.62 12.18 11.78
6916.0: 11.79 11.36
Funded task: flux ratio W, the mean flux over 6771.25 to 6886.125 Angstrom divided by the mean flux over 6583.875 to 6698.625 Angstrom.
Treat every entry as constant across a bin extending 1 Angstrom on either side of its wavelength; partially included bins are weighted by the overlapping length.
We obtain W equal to 0.5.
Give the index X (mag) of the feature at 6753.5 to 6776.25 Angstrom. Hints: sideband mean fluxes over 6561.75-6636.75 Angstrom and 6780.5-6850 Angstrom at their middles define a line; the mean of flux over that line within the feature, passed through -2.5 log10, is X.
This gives 0.46 mag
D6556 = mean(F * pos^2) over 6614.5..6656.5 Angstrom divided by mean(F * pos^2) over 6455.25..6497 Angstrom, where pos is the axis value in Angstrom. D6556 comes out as 1.1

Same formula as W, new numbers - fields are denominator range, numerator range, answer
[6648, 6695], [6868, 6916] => 0.81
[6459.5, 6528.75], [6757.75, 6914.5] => 0.50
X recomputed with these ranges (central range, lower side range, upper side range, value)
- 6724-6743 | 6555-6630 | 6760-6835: 0.368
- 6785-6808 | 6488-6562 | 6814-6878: 0.353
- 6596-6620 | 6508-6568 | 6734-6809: 0.230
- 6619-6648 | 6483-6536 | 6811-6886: 0.186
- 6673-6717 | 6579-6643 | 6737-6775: 0.389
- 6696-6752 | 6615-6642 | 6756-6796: -0.004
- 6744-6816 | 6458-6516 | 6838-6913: 0.183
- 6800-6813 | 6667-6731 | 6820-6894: 0.089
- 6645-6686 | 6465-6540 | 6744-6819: 0.224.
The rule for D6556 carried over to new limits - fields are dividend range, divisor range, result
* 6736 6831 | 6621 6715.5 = 0.79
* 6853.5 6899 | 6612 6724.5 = 0.75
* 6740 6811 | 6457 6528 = 0.55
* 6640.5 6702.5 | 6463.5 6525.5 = 0.67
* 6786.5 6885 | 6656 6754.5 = 0.84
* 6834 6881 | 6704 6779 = 0.86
